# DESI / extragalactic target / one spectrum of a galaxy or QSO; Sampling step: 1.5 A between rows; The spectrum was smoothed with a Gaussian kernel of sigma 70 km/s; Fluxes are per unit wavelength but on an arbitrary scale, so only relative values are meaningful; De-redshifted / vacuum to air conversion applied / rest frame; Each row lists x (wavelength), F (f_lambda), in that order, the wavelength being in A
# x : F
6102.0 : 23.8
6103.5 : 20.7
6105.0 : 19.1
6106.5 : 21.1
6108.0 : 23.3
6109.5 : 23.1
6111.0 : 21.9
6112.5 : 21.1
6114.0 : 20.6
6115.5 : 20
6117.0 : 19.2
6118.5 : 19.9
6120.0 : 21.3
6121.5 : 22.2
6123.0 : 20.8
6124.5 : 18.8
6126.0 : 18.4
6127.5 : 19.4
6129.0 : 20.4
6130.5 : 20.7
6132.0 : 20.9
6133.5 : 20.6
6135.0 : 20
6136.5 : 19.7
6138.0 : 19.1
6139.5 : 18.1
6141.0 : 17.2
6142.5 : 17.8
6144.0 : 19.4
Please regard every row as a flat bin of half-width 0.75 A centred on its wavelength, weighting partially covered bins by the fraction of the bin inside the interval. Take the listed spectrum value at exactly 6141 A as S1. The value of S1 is 17.2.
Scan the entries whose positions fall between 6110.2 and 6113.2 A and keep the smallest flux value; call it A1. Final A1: 21.1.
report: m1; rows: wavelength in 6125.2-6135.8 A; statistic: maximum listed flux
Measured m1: 20.9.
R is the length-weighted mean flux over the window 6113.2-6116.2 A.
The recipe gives 20.3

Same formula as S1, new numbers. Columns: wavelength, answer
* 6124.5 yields 18.8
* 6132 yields 20.9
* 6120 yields 21.3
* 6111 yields 21.9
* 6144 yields 19.4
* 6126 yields 18.4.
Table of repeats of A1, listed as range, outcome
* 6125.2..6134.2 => 18.4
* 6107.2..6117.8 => 19.2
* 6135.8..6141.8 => 17.2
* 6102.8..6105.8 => 19.1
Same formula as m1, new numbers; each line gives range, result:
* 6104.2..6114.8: 23.3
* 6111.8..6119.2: 21.1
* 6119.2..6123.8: 22.2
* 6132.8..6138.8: 20.6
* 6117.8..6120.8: 21.3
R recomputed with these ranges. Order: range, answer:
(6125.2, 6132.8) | 20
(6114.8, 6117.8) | 19.6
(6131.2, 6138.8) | 20.1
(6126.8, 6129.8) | 19.9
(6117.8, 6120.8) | 20.6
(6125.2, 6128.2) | 18.9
